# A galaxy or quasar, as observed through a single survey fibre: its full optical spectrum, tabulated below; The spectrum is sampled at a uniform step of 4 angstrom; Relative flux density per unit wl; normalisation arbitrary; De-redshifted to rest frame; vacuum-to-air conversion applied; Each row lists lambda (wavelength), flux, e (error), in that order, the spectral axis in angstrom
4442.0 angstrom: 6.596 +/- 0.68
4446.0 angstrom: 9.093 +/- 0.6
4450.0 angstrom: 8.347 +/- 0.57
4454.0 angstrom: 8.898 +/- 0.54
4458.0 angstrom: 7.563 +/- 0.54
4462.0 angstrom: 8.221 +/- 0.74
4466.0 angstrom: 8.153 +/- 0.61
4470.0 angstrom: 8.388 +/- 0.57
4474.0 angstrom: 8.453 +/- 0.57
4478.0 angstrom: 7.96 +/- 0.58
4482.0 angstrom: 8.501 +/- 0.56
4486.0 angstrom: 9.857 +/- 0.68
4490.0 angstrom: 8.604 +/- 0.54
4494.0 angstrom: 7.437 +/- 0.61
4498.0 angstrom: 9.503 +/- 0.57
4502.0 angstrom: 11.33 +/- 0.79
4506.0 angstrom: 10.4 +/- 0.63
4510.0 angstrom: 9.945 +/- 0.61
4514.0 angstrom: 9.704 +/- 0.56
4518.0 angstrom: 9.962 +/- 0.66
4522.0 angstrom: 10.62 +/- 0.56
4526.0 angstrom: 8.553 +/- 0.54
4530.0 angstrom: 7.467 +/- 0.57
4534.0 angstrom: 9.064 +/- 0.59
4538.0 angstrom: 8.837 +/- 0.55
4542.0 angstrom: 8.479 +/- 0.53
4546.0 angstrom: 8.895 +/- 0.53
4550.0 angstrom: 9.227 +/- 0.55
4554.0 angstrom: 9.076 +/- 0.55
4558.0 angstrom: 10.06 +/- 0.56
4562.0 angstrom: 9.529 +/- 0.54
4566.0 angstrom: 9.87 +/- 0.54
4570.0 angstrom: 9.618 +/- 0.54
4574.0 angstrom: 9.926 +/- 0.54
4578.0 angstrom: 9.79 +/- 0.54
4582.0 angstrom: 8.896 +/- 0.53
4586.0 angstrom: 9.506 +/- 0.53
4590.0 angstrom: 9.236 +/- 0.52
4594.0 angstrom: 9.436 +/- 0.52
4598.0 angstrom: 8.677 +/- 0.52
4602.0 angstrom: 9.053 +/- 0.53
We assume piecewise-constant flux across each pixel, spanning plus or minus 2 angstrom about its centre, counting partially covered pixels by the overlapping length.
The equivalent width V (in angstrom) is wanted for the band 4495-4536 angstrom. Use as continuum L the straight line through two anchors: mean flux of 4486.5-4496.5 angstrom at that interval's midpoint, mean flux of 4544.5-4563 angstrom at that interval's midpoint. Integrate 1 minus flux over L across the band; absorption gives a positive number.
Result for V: -4.1 angstrom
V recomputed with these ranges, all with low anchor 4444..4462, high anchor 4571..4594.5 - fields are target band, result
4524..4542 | 1.2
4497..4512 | -2.5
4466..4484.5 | 0.6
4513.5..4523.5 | -1.3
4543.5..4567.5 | -0.4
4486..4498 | 0.2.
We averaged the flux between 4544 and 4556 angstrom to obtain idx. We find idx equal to 9.07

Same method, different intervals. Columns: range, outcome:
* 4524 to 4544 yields 8.48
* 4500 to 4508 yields 10.9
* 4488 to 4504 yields 9.22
